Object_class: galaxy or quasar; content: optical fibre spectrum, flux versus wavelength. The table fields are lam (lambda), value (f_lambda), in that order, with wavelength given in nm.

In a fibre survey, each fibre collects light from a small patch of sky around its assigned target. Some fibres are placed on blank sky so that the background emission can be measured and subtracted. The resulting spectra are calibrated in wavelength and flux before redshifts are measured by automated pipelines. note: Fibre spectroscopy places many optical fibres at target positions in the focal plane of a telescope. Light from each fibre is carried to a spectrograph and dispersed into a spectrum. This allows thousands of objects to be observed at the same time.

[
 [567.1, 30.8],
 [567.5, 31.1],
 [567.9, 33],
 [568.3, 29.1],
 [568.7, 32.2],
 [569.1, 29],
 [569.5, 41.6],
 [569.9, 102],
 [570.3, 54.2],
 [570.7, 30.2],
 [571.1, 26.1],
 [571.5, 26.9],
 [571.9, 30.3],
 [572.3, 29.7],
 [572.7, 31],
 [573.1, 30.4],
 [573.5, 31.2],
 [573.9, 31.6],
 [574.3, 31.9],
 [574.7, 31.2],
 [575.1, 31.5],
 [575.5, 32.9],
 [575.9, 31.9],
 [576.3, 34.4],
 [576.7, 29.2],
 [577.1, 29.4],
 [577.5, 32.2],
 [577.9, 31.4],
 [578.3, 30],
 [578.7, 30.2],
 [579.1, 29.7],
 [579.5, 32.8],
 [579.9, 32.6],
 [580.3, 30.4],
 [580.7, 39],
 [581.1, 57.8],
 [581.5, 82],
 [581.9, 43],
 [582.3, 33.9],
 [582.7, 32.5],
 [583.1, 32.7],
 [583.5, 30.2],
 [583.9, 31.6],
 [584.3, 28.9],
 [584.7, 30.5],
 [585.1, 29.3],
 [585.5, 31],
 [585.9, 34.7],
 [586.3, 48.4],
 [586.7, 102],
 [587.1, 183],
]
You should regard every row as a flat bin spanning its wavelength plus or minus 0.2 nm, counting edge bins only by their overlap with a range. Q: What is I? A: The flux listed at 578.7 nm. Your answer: 30.2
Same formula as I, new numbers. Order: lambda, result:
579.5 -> 32.8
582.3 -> 33.9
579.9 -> 32.6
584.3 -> 28.9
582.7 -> 32.5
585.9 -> 34.7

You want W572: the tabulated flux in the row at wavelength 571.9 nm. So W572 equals 30.3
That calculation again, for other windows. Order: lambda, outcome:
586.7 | 102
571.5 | 26.9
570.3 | 54.2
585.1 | 29.3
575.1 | 31.5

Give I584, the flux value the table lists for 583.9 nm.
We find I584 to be 31.6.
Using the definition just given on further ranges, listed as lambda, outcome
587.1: 183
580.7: 39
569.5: 41.6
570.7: 30.2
